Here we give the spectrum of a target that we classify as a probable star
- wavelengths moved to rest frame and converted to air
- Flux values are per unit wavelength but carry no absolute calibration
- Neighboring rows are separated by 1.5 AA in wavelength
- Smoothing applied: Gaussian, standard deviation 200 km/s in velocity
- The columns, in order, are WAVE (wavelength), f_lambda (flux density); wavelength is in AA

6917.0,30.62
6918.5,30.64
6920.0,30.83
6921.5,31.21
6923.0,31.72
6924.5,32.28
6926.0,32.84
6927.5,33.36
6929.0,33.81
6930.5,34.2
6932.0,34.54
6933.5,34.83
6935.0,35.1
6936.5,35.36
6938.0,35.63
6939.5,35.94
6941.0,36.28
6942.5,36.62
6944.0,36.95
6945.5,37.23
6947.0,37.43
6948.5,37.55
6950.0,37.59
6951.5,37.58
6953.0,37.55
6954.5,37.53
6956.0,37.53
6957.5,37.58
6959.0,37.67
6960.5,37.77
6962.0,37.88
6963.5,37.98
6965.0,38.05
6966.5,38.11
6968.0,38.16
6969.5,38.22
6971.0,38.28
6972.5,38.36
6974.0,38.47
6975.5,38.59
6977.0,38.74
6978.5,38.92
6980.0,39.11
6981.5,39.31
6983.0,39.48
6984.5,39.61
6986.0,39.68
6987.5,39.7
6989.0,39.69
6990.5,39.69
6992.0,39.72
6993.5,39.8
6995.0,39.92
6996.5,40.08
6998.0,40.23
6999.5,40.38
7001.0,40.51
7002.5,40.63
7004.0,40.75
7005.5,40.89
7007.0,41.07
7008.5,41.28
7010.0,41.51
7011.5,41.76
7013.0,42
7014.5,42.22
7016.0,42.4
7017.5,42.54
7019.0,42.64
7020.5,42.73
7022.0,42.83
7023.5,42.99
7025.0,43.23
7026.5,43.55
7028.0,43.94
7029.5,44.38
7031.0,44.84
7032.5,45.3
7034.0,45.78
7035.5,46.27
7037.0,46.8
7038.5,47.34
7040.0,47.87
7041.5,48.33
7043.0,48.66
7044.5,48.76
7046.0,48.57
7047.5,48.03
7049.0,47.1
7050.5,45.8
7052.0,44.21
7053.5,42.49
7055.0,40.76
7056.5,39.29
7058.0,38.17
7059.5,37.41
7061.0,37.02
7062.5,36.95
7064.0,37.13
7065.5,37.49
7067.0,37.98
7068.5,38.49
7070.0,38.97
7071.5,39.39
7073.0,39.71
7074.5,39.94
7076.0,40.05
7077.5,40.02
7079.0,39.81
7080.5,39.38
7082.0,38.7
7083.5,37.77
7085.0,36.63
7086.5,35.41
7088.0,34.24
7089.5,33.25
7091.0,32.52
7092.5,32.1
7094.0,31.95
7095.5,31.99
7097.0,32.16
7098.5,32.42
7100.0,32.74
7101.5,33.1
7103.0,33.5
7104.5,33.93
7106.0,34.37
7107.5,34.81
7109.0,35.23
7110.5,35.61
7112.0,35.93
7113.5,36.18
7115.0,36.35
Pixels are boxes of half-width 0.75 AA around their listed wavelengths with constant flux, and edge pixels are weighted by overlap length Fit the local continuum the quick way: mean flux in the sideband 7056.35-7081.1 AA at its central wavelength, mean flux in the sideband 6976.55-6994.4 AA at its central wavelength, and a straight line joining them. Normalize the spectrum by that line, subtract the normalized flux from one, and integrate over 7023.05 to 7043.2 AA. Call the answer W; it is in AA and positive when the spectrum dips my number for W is -3.43 AA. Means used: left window 39.5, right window 38.6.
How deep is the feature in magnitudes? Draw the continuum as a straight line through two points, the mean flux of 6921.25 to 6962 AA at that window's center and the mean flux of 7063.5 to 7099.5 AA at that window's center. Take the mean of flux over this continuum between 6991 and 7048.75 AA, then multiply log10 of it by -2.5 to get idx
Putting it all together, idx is -0.198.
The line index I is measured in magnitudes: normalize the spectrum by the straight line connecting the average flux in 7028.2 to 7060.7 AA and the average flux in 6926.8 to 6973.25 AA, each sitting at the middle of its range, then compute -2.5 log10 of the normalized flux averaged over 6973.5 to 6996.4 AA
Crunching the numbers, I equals 0.01 mag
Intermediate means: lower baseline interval 36.8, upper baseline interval 44.9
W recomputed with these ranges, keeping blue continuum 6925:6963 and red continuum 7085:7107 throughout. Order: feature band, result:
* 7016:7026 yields -2.3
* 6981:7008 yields -3.7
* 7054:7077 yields -3.3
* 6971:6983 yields -1.1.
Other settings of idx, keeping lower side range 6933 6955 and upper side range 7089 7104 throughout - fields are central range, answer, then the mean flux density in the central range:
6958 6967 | -0.05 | 37.9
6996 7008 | -0.16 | 40.6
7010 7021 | -0.21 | 42.3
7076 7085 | -0.18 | 39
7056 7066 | -0.12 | 37.6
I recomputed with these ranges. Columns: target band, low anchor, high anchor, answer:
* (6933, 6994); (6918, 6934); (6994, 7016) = -0.04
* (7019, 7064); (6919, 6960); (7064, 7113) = -0.22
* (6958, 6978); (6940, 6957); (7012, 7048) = 0.03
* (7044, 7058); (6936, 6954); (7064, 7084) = -0.16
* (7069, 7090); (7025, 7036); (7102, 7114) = 0.01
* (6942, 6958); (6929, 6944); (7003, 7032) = -0.02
